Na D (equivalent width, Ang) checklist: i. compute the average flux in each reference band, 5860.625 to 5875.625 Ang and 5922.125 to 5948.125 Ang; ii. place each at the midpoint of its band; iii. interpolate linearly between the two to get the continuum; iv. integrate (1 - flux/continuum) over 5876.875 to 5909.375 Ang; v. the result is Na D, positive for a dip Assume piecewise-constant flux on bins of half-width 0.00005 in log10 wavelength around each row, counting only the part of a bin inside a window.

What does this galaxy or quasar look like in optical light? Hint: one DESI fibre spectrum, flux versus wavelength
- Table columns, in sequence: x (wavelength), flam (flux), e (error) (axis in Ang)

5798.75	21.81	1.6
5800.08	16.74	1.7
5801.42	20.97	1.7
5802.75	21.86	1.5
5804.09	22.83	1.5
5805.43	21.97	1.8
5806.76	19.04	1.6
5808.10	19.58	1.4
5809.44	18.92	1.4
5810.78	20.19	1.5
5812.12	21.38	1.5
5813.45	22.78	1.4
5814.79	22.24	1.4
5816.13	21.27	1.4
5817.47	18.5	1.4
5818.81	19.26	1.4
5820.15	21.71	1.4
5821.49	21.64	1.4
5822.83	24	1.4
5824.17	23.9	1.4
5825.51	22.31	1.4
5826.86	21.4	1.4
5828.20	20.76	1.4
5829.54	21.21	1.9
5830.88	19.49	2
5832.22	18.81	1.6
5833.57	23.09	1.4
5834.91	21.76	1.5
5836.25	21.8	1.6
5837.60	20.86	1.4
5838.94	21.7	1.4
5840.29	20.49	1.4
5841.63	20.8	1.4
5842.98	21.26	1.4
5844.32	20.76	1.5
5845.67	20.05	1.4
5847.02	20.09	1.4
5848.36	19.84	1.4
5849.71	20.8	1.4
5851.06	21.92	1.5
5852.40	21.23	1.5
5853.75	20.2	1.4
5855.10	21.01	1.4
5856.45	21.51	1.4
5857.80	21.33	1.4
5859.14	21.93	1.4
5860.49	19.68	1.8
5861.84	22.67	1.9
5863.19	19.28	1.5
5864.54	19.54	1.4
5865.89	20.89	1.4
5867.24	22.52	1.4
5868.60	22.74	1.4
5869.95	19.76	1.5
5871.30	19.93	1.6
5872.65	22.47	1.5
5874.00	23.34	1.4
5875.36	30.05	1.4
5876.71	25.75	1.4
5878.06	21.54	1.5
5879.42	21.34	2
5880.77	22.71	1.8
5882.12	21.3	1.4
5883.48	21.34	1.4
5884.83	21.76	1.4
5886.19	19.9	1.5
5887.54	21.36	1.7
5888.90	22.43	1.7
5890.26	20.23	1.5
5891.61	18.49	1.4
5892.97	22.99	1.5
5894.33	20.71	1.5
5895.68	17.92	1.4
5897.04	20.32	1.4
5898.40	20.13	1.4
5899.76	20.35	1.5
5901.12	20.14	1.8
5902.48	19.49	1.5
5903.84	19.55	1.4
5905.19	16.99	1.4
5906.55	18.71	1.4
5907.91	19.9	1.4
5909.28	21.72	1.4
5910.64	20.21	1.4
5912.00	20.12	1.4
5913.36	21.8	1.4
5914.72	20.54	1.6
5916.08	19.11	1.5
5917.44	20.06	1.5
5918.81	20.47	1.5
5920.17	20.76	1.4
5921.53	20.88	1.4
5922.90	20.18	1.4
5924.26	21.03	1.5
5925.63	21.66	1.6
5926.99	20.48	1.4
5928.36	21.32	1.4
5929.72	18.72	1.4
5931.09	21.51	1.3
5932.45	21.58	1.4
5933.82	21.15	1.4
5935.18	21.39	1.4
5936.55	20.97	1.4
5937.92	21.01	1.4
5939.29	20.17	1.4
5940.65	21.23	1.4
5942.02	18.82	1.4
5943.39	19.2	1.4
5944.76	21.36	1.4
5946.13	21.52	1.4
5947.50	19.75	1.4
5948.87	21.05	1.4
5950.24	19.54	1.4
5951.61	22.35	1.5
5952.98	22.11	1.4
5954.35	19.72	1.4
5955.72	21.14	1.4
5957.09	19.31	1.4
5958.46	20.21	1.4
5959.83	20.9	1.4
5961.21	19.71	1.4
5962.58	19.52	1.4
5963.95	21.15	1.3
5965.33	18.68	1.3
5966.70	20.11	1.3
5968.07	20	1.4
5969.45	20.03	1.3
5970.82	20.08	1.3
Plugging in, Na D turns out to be 1.3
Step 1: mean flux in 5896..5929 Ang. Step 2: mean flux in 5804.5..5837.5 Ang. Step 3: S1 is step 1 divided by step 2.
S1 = 0.96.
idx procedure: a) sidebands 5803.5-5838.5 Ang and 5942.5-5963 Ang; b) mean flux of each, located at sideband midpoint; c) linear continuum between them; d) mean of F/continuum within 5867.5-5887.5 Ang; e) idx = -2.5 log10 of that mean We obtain -0.08 mag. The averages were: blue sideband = 21.2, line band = 22.4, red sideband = 20.5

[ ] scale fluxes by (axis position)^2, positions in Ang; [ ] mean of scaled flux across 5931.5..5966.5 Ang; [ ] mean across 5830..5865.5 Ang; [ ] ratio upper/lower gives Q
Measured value 1.02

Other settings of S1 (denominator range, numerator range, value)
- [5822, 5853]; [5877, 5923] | 0.97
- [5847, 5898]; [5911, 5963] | 0.96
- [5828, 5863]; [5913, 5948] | 0.99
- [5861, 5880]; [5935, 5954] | 0.93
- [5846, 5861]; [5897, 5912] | 0.95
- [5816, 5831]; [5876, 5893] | 1.01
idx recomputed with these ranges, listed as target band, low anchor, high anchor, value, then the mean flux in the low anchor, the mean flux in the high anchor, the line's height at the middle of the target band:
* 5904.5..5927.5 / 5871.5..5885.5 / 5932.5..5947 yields 0.069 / 23.1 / 20.7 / 21.6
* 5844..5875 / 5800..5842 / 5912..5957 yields -0.008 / 21.1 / 20.7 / 21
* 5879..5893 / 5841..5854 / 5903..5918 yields -0.051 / 20.7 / 19.9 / 20.2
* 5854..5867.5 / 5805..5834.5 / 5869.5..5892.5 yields 0.037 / 21.1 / 22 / 21.7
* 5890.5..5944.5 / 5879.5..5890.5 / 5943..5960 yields 0.038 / 21.4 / 20.7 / 21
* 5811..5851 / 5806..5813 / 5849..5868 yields -0.039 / 20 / 21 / 20.4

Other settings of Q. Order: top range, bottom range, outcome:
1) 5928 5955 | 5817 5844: 1.01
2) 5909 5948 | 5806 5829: 1.01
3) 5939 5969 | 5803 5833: 1.01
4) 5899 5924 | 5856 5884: 0.93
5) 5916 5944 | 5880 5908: 1.02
